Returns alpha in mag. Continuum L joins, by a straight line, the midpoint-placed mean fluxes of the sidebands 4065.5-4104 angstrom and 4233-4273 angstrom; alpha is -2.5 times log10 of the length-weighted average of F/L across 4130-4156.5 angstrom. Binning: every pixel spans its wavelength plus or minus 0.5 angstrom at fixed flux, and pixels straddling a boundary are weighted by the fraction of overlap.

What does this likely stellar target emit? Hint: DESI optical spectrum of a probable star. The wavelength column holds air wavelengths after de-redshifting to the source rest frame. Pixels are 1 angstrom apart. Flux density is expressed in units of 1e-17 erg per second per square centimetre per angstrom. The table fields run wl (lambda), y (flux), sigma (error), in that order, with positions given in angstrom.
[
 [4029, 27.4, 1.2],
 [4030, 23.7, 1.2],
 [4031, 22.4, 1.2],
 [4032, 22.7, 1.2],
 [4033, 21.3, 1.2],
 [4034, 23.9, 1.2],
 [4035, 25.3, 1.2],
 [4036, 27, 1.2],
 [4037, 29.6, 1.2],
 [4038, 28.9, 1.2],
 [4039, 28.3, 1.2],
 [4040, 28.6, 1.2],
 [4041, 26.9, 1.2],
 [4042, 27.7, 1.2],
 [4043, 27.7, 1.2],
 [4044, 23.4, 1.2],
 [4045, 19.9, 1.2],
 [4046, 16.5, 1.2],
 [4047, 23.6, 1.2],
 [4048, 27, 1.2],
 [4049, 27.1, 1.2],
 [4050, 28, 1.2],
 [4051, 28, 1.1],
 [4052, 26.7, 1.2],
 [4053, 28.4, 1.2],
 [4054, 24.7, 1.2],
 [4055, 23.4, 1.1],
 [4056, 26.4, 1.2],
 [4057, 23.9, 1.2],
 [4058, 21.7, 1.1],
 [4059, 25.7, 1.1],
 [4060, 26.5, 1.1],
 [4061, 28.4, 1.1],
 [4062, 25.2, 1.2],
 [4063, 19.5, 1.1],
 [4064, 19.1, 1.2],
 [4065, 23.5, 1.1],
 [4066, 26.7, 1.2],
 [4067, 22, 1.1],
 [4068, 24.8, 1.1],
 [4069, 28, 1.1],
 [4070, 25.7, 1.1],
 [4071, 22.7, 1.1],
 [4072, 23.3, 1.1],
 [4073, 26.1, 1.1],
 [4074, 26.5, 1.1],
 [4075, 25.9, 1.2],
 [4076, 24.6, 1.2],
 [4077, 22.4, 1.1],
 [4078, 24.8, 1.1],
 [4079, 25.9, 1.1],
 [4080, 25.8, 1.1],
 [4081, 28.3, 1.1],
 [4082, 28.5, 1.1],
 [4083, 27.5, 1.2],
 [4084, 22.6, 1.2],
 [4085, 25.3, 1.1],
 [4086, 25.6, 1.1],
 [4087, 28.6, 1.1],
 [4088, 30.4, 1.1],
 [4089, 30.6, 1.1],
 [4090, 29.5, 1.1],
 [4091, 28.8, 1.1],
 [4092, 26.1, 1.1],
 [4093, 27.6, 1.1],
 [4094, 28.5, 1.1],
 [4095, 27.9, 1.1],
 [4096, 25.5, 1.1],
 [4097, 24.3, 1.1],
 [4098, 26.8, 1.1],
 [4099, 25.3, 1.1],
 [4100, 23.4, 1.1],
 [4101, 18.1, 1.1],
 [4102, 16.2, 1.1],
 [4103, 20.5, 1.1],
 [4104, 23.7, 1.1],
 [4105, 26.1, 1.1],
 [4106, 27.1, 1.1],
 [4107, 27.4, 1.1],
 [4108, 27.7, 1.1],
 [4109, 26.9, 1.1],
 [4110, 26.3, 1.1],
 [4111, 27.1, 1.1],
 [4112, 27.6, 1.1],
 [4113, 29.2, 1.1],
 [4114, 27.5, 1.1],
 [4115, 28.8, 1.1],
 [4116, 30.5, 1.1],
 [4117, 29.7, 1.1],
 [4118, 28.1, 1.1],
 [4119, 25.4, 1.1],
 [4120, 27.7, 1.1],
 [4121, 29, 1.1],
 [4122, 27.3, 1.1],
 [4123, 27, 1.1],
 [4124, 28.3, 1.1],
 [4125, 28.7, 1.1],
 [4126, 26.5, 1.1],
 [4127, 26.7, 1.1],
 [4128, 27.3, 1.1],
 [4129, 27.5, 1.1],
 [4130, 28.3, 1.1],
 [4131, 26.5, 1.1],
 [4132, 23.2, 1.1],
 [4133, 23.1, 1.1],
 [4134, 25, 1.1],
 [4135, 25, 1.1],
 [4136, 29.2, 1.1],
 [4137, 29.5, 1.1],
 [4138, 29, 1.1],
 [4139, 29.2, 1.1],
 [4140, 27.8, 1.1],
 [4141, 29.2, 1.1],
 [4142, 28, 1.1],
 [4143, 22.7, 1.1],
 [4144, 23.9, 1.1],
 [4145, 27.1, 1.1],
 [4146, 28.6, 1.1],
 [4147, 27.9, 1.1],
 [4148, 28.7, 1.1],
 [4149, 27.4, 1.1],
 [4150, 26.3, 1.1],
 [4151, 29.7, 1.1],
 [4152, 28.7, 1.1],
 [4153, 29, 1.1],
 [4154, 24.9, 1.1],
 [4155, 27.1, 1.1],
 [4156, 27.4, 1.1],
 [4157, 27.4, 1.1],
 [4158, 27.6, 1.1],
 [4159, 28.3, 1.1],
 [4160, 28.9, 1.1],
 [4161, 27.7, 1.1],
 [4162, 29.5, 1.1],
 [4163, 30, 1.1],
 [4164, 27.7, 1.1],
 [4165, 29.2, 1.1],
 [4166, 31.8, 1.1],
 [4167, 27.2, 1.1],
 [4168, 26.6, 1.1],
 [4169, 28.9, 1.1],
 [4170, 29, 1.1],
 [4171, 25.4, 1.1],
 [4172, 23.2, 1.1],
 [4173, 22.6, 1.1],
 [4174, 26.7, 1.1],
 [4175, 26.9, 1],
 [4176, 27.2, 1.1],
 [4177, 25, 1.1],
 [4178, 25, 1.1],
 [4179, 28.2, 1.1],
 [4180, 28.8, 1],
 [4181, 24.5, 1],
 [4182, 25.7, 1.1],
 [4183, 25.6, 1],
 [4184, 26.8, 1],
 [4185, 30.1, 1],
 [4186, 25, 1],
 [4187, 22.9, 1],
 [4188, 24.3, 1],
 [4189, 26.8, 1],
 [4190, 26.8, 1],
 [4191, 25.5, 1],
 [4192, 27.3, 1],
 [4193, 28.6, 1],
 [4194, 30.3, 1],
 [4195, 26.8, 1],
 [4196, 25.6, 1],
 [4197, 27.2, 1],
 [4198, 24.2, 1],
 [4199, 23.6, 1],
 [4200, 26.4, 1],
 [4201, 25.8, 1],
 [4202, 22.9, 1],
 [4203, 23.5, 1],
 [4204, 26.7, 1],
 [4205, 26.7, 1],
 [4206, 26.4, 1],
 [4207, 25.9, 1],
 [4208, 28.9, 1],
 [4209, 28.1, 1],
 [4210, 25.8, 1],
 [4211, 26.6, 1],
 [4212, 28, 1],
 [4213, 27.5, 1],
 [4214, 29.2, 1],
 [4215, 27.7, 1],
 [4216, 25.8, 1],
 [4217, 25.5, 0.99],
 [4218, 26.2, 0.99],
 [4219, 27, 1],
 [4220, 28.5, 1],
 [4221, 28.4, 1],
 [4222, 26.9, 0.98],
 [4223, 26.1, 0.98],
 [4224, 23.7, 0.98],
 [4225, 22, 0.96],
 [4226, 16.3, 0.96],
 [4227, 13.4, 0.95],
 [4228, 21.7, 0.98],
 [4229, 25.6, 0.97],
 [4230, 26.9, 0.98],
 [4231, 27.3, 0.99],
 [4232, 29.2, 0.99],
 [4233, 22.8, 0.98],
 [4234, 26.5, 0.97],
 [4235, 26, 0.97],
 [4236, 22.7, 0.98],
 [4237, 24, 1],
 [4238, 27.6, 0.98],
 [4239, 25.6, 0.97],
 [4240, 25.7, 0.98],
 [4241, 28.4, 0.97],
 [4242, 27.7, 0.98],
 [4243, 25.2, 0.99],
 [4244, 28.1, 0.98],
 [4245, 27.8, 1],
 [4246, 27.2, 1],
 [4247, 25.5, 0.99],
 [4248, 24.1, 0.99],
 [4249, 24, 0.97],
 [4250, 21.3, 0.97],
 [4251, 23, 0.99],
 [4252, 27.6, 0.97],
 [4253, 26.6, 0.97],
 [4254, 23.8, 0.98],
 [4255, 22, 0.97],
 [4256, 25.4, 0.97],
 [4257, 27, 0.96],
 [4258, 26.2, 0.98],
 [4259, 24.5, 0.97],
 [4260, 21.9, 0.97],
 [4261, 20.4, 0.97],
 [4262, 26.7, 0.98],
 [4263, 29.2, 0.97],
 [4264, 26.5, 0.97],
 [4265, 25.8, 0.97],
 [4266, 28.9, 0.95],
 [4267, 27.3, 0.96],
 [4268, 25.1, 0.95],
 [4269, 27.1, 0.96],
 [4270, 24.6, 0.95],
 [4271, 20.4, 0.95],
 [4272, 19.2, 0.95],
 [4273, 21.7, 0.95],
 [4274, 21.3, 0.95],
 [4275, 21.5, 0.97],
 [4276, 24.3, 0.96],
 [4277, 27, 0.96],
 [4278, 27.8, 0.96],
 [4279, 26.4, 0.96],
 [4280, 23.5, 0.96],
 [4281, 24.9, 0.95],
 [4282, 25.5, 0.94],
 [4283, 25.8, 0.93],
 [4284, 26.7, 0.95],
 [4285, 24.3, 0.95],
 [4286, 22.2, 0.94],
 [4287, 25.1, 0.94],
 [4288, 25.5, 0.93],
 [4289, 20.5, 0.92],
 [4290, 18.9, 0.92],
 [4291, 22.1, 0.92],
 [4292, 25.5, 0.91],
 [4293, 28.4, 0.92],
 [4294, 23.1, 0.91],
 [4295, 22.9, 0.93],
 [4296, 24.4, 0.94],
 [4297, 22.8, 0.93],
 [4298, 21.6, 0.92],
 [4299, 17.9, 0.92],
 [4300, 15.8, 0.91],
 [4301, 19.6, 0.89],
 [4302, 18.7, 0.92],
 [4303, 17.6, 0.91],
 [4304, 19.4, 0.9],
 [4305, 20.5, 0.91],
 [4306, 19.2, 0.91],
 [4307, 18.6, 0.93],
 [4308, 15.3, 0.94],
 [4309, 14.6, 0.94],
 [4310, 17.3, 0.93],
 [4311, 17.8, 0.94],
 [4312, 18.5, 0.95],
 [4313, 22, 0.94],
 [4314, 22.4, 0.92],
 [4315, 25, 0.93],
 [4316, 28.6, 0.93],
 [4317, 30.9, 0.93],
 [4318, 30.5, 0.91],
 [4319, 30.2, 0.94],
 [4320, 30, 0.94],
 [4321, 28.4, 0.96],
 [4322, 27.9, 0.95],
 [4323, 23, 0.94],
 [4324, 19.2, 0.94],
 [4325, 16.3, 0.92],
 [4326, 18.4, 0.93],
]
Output -0.070 mag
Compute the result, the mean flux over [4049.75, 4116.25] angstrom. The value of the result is 25.7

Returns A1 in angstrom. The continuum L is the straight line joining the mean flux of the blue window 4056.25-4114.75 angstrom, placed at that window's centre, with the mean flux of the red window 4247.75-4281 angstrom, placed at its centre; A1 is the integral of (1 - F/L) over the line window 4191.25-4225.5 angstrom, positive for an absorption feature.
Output -2.1 angstrom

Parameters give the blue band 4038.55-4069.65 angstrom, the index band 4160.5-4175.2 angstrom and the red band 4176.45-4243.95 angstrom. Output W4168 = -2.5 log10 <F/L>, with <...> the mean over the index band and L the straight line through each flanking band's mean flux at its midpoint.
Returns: -0.08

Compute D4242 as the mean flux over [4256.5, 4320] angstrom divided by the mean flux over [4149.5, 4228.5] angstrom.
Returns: 0.88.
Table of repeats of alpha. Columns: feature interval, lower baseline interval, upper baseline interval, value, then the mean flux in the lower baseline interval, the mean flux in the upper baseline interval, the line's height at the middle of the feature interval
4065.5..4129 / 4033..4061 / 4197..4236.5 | -0.029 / 25.7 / 25.5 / 25.6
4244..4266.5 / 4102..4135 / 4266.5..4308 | -0.082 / 26.7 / 22.7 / 23.5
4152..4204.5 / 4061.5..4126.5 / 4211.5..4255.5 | -0.046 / 26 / 25.4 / 25.6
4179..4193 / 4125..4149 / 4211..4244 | -0.005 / 27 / 25.5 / 26.2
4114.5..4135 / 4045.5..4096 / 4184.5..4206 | -0.055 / 25.7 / 26.1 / 25.8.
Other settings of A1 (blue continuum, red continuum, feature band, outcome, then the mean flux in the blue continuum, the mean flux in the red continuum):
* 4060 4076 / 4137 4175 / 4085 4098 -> -1.2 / 24.6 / 27.6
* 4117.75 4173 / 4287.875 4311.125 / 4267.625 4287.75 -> -2.8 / 27.4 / 20.3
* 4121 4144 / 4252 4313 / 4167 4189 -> -0.3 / 27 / 22.9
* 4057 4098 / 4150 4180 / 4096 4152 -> 0.1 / 25.8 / 27.5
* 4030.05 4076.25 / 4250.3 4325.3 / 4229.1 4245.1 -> -1.7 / 25.1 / 23.5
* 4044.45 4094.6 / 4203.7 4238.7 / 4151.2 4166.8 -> -1.7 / 25.5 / 25.6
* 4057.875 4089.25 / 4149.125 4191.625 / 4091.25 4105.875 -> 0.8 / 25.4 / 27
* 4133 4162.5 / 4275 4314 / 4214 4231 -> 0.0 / 27.5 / 21.9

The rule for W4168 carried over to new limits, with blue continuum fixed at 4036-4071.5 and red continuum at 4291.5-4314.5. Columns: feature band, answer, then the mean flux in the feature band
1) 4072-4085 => -0.037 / 25.6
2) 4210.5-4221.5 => -0.237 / 27.3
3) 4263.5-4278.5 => -0.179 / 24.6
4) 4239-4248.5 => -0.236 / 26.6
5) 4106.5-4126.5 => -0.161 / 27.8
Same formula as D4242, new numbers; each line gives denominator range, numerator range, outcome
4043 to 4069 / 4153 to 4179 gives 1.11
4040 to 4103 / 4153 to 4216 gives 1.06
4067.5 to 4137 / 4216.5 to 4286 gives 0.95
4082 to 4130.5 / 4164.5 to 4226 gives 0.99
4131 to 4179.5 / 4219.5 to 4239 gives 0.90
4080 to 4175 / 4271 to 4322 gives 0.85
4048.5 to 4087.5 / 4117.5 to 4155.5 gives 1.07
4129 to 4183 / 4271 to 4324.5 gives 0.84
